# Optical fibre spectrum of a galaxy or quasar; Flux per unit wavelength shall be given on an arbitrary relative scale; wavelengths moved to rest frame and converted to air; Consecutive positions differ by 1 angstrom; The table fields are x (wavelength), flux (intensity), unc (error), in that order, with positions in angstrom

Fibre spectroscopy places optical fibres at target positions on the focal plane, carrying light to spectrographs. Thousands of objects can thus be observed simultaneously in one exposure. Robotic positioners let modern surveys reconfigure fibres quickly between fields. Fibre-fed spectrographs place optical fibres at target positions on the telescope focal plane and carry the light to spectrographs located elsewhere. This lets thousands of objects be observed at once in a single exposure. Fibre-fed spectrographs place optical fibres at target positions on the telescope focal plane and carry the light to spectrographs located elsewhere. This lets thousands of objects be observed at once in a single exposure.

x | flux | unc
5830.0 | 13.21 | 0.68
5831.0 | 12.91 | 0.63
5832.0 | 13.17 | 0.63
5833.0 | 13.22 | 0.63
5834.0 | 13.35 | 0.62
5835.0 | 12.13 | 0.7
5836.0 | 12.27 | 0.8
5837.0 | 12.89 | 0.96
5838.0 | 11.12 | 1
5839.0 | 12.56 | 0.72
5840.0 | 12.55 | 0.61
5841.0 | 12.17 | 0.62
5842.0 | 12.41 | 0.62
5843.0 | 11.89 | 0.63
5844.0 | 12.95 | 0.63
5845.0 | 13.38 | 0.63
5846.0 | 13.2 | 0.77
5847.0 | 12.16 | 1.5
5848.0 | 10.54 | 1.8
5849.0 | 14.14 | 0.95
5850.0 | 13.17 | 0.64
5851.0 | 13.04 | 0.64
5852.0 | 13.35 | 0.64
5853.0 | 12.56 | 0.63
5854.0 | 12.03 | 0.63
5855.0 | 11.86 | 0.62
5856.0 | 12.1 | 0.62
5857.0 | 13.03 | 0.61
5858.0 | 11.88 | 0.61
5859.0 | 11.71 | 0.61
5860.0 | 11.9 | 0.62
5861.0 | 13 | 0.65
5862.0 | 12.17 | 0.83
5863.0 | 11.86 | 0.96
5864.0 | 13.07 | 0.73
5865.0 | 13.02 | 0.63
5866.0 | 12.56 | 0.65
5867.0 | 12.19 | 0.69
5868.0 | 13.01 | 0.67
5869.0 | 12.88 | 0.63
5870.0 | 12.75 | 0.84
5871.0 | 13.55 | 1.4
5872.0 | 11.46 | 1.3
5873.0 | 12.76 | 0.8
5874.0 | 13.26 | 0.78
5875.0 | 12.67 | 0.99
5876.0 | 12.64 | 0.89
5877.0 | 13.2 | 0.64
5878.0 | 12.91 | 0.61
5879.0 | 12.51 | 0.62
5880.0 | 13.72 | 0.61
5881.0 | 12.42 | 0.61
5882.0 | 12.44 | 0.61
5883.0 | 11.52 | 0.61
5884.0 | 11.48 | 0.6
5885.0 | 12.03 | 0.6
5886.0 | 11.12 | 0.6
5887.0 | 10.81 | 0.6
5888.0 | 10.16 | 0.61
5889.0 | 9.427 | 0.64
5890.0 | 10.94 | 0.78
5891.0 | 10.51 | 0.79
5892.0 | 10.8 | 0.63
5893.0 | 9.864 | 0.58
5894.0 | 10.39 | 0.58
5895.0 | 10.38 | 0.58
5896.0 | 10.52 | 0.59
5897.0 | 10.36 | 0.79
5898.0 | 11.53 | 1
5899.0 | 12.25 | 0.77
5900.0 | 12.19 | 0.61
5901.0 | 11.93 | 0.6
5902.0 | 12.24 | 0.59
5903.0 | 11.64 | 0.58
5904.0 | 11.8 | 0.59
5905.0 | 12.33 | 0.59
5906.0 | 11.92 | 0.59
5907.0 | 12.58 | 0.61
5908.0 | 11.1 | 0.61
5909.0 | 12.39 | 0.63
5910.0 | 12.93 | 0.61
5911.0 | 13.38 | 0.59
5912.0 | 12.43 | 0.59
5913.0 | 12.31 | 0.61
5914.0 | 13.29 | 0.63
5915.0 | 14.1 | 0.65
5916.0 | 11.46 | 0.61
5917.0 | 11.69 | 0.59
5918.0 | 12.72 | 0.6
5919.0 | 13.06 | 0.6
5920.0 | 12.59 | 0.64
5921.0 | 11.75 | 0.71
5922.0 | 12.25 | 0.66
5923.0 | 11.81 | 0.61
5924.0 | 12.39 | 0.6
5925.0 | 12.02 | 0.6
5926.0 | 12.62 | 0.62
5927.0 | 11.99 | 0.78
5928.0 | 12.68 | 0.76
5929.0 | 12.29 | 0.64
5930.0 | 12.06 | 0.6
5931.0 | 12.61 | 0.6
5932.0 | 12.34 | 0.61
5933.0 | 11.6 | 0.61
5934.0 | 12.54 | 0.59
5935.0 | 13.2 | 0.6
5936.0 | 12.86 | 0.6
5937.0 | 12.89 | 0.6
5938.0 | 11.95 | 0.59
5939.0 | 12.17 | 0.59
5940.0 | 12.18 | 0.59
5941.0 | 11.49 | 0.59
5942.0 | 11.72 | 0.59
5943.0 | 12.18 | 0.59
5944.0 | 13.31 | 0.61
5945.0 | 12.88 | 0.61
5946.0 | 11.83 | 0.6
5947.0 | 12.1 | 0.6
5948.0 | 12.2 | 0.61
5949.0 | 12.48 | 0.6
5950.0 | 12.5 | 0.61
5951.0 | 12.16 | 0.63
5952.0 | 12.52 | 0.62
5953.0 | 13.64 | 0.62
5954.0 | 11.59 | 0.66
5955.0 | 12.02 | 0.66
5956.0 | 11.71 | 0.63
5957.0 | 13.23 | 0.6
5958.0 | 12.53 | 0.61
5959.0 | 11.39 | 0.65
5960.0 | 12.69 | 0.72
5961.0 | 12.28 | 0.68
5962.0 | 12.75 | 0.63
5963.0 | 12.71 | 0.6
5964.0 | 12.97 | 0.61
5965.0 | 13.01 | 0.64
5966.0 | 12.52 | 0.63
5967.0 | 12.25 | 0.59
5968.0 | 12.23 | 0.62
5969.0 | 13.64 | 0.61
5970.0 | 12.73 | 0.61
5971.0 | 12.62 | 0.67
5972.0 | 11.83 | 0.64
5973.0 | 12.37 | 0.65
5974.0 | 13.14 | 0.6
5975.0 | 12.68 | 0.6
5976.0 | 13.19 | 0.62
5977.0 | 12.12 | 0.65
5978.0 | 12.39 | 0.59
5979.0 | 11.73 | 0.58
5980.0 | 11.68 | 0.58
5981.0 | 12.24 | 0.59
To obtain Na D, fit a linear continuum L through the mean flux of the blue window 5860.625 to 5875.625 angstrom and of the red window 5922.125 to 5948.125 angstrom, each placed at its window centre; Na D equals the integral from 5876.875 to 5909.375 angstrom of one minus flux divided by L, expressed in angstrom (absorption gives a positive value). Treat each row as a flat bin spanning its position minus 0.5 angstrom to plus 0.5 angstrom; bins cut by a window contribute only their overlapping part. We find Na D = 2.6 angstrom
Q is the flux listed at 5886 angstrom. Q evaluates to 11.12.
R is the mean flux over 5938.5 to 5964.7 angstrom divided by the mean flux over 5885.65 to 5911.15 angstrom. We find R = 1.1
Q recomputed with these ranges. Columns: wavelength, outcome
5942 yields 11.72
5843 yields 11.89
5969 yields 13.64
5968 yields 12.23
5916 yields 11.46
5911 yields 13.38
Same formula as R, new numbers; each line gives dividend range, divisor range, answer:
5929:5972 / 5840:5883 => 0.99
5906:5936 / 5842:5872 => 0.99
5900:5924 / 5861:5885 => 0.98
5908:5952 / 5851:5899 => 1.03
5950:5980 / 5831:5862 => 1.00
